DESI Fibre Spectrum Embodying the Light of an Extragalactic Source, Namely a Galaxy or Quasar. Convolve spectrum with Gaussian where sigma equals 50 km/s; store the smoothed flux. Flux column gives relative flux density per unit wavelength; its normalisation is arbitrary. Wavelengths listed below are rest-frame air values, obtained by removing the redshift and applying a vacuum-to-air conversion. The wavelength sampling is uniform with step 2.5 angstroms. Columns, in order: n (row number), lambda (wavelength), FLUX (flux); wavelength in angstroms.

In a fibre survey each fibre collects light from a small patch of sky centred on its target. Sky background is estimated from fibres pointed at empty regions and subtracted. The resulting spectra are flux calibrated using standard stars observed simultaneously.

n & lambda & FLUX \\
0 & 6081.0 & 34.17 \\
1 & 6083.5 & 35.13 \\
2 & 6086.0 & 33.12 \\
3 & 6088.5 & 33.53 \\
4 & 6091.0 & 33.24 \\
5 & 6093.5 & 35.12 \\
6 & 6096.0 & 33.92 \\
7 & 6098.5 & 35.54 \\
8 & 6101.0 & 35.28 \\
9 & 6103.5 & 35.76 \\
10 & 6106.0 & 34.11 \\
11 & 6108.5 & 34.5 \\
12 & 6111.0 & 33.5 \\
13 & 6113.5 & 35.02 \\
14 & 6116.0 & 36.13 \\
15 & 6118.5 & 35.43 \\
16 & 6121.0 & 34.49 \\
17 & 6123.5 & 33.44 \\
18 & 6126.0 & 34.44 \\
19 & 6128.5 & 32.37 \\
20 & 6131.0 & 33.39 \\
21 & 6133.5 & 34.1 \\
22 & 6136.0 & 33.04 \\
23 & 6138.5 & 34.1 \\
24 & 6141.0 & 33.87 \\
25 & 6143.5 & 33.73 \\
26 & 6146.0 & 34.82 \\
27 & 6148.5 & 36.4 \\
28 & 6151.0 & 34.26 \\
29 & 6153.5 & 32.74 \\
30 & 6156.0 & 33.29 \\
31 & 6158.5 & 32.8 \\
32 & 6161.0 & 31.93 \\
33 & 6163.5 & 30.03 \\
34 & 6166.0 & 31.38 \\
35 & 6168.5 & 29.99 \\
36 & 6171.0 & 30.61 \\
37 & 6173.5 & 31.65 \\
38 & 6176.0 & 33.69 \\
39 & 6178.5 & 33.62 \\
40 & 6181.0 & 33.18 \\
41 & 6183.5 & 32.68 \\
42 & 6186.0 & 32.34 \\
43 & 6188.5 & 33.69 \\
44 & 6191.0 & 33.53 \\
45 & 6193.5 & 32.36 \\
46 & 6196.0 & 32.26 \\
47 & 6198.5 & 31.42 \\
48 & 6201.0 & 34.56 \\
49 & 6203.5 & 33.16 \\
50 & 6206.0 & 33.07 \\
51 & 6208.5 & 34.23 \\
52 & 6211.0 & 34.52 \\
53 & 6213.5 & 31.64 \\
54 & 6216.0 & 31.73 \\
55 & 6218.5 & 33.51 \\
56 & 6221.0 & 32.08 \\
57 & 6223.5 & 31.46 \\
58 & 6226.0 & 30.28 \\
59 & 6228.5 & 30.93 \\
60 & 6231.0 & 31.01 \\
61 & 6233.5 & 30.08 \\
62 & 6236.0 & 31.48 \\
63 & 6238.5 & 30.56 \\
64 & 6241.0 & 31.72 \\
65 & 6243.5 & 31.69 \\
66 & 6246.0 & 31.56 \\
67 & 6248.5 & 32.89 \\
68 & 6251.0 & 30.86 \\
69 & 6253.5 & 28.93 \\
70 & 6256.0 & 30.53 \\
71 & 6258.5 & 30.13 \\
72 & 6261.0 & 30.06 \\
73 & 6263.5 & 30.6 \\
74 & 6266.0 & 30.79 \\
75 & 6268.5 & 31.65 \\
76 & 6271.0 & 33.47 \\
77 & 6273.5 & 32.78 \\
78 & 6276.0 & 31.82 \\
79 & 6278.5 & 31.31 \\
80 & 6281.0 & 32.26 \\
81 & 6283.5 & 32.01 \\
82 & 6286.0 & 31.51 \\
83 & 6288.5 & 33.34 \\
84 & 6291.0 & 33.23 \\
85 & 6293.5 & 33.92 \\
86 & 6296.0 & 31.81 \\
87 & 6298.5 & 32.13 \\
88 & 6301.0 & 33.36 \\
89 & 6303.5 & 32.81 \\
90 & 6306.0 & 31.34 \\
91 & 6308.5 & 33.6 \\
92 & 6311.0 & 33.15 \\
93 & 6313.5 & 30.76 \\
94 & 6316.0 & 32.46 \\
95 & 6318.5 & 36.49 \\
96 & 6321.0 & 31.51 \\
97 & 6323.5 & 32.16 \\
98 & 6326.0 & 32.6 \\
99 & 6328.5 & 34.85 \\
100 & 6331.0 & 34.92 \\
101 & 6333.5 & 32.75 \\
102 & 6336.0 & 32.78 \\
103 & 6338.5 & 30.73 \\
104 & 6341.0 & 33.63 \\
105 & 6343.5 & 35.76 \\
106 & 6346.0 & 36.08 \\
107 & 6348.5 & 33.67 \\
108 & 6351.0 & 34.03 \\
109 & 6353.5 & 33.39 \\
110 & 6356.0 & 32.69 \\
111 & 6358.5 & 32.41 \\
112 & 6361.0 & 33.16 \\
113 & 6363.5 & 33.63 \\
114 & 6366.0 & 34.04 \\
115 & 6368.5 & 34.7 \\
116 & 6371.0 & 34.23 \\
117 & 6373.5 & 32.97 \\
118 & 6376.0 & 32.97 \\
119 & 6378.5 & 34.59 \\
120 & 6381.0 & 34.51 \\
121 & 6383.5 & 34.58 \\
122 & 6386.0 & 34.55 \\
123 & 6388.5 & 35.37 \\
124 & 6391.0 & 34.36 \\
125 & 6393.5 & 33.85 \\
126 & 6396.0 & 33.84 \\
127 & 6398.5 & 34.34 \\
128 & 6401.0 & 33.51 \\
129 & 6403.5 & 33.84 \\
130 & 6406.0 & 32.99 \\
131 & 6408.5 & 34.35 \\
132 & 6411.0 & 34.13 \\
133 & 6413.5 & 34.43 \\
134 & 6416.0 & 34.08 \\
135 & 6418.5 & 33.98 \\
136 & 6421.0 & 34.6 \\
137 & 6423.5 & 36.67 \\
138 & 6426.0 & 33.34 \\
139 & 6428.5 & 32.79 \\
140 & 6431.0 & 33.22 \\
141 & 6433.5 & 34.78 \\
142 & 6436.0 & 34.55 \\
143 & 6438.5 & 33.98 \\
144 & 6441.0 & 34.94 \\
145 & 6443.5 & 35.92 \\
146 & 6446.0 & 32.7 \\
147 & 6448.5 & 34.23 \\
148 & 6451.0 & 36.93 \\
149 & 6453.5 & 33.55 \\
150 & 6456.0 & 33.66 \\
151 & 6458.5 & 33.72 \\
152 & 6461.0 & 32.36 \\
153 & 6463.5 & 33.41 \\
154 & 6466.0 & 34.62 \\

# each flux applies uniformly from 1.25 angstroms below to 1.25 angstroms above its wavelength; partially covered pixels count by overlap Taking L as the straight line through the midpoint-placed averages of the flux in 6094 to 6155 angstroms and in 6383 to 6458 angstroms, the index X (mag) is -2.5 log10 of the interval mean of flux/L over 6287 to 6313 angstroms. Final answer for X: 0.05 mag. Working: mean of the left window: 34.4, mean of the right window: 34.3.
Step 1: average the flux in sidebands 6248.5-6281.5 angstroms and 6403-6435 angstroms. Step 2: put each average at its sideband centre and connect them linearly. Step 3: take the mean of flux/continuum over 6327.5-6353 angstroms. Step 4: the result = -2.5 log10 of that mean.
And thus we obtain -0.04 mag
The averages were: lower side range 31.2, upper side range 34.1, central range 33.9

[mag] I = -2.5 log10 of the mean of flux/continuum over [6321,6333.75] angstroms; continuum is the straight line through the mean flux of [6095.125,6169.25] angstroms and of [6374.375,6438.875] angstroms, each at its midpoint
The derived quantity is 0.02 mag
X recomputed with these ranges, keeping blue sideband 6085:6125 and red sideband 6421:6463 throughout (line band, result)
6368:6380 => 0.013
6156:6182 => 0.082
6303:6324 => 0.052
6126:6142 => 0.030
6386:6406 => 0.004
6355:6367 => 0.035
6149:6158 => 0.027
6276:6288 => 0.081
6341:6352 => -0.015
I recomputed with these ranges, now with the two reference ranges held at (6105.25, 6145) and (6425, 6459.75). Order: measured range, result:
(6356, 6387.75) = 0.01 mag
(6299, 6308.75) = 0.05 mag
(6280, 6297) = 0.05 mag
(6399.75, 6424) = 0.00 mag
